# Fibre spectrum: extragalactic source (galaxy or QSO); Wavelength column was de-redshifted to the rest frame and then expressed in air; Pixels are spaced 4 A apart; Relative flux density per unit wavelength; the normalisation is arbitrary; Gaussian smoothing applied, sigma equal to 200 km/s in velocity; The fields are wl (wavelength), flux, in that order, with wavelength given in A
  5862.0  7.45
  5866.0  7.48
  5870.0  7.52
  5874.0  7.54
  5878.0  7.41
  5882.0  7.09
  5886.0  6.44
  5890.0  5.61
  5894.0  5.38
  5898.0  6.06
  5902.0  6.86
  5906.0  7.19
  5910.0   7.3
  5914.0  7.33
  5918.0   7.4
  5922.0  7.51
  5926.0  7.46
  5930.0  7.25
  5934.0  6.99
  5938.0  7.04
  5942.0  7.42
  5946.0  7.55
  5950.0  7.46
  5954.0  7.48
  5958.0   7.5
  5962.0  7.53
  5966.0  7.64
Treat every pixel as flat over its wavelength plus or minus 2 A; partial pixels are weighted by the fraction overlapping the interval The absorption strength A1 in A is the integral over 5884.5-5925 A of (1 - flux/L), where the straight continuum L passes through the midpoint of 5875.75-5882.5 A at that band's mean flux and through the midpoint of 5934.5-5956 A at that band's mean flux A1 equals 3.3 A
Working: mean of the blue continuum 7.3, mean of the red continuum 7.36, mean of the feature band 6.73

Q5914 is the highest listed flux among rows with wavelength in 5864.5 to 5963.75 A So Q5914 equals 7.55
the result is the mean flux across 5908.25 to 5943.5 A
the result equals 7.3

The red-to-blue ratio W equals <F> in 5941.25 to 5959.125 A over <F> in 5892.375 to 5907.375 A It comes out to 1.2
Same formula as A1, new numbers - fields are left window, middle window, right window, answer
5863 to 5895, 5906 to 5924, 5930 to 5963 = -0.6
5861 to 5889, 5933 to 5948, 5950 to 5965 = 0.4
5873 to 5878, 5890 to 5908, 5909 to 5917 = 2.7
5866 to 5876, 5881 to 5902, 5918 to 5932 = 3.8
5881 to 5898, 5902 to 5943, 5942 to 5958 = -2.6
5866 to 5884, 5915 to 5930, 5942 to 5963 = 0.1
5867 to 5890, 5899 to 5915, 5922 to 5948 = 0.2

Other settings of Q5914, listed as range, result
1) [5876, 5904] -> 7.41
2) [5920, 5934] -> 7.51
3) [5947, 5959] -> 7.5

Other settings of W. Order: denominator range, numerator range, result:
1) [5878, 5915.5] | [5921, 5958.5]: 1.11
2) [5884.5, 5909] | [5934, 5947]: 1.15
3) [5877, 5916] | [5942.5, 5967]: 1.13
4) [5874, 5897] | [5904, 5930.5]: 1.14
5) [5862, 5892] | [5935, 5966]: 1.05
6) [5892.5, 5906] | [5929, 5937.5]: 1.13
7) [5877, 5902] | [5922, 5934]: 1.16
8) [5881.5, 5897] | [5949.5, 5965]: 1.24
